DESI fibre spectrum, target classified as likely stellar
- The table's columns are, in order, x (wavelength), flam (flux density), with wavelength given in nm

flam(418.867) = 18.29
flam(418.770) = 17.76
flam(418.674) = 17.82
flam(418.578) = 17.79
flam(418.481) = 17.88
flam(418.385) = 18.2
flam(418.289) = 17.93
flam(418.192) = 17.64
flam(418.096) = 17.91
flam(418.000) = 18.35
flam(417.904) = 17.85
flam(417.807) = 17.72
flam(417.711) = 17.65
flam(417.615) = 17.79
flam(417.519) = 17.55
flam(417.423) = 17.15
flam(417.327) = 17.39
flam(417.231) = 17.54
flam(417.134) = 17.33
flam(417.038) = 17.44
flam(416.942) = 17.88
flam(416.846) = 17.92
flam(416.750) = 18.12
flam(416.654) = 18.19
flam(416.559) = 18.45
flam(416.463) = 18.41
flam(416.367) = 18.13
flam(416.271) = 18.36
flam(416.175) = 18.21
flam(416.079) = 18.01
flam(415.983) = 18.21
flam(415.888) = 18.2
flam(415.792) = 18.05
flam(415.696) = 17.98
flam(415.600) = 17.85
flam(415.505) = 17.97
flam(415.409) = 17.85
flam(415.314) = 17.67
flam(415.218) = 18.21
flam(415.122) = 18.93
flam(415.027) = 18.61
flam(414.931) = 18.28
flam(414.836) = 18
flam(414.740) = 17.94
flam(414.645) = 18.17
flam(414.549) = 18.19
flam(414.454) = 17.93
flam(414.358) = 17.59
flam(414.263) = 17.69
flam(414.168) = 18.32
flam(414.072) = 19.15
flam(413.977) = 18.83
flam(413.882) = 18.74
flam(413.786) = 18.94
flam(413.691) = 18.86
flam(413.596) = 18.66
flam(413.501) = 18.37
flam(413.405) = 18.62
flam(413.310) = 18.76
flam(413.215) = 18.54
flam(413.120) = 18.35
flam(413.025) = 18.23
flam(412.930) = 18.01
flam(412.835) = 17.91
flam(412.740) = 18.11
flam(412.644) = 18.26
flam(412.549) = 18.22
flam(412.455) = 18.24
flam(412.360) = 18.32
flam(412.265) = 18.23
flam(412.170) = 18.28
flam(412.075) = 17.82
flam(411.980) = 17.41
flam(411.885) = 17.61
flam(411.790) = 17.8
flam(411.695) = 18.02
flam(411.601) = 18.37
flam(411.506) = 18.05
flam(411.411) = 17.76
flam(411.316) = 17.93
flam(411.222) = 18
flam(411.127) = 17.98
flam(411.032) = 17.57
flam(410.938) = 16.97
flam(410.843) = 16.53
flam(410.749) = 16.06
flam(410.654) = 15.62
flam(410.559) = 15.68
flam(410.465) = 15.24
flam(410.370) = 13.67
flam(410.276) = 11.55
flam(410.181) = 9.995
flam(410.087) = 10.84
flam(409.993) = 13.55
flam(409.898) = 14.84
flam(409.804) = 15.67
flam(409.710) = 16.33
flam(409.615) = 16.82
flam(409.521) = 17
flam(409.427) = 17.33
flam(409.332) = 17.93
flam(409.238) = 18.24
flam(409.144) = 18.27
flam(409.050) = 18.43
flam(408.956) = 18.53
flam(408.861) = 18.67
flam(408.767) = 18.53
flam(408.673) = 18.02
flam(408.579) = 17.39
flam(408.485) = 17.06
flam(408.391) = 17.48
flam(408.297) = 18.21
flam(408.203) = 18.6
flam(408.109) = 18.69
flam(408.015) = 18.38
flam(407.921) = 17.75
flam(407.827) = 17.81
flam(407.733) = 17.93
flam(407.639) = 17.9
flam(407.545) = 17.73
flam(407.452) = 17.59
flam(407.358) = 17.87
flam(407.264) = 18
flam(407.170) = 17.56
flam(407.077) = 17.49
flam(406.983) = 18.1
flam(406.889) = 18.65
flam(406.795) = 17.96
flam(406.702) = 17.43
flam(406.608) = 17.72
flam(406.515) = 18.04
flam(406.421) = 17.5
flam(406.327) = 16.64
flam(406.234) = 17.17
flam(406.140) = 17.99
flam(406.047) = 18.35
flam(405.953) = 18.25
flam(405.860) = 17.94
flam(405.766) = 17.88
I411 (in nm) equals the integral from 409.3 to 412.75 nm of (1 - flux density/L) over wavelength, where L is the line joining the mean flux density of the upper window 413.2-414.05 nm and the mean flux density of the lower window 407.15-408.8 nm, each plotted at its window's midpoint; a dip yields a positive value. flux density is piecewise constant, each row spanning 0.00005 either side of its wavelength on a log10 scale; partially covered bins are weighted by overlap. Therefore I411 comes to 0.34 nm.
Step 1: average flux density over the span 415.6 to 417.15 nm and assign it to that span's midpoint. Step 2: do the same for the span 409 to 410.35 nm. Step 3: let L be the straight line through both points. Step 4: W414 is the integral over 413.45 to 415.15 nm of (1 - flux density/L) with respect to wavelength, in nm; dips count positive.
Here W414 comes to -0.11 nm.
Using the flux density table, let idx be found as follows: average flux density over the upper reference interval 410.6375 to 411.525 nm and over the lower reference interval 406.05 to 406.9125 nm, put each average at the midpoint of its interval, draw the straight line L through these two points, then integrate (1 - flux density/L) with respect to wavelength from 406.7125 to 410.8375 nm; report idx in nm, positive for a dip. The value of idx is 0.15 nm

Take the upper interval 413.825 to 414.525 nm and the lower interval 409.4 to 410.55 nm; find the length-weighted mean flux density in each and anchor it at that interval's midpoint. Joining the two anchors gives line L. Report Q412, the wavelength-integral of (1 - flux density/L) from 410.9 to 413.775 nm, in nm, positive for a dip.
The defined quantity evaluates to -0.27 nm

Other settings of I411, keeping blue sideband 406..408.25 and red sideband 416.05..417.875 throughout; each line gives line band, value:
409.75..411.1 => 0.25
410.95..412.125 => 0.00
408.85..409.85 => 0.02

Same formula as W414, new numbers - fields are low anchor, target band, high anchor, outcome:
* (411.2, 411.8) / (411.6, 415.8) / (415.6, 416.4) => -0.04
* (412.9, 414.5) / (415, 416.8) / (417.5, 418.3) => -0.01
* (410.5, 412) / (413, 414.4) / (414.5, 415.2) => -0.04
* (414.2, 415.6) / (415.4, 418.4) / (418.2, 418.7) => 0.01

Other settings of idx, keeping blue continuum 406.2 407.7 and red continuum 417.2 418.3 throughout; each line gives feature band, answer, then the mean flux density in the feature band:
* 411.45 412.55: -0.02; 18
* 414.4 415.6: -0.03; 18.1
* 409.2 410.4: 0.19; 14.9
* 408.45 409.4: -0.02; 18.1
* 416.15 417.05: -0.02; 18.1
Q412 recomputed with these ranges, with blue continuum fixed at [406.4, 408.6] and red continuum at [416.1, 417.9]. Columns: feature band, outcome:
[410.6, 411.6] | 0.03 nm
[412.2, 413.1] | -0.02 nm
